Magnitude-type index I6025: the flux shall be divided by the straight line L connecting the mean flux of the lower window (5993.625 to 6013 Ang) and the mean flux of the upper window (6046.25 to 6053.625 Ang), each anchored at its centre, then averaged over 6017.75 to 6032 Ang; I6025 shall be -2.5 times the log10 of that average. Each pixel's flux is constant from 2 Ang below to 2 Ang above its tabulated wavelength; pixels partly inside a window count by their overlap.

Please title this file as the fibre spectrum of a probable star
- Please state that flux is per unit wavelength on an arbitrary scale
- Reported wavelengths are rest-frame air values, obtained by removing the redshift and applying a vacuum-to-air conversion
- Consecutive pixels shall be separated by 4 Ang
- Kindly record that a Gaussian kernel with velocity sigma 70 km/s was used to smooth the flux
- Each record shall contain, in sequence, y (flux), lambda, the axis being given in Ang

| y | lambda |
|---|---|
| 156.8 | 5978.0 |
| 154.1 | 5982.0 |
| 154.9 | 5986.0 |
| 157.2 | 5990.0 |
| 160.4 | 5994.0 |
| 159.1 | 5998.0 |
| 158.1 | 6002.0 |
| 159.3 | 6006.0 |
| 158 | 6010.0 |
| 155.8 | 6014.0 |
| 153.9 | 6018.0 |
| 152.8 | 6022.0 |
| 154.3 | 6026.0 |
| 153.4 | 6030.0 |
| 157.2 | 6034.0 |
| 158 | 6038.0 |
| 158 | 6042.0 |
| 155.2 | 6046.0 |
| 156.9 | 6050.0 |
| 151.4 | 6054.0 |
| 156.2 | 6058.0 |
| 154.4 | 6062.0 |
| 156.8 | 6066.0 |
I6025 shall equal 0.02 mag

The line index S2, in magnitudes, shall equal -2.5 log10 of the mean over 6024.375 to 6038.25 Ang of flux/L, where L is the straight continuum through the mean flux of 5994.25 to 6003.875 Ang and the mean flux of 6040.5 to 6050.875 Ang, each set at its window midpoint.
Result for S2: 0.01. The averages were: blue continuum 159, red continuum 157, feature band 155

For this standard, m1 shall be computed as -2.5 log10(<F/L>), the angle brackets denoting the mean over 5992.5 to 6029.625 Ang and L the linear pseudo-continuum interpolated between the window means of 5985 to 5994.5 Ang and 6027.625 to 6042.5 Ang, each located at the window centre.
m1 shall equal 0.00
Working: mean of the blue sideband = 157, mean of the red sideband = 156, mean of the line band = 157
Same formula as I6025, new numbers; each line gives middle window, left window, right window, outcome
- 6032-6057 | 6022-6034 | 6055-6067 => -0.01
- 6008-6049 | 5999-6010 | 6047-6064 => 0.01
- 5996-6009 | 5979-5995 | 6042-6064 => -0.02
